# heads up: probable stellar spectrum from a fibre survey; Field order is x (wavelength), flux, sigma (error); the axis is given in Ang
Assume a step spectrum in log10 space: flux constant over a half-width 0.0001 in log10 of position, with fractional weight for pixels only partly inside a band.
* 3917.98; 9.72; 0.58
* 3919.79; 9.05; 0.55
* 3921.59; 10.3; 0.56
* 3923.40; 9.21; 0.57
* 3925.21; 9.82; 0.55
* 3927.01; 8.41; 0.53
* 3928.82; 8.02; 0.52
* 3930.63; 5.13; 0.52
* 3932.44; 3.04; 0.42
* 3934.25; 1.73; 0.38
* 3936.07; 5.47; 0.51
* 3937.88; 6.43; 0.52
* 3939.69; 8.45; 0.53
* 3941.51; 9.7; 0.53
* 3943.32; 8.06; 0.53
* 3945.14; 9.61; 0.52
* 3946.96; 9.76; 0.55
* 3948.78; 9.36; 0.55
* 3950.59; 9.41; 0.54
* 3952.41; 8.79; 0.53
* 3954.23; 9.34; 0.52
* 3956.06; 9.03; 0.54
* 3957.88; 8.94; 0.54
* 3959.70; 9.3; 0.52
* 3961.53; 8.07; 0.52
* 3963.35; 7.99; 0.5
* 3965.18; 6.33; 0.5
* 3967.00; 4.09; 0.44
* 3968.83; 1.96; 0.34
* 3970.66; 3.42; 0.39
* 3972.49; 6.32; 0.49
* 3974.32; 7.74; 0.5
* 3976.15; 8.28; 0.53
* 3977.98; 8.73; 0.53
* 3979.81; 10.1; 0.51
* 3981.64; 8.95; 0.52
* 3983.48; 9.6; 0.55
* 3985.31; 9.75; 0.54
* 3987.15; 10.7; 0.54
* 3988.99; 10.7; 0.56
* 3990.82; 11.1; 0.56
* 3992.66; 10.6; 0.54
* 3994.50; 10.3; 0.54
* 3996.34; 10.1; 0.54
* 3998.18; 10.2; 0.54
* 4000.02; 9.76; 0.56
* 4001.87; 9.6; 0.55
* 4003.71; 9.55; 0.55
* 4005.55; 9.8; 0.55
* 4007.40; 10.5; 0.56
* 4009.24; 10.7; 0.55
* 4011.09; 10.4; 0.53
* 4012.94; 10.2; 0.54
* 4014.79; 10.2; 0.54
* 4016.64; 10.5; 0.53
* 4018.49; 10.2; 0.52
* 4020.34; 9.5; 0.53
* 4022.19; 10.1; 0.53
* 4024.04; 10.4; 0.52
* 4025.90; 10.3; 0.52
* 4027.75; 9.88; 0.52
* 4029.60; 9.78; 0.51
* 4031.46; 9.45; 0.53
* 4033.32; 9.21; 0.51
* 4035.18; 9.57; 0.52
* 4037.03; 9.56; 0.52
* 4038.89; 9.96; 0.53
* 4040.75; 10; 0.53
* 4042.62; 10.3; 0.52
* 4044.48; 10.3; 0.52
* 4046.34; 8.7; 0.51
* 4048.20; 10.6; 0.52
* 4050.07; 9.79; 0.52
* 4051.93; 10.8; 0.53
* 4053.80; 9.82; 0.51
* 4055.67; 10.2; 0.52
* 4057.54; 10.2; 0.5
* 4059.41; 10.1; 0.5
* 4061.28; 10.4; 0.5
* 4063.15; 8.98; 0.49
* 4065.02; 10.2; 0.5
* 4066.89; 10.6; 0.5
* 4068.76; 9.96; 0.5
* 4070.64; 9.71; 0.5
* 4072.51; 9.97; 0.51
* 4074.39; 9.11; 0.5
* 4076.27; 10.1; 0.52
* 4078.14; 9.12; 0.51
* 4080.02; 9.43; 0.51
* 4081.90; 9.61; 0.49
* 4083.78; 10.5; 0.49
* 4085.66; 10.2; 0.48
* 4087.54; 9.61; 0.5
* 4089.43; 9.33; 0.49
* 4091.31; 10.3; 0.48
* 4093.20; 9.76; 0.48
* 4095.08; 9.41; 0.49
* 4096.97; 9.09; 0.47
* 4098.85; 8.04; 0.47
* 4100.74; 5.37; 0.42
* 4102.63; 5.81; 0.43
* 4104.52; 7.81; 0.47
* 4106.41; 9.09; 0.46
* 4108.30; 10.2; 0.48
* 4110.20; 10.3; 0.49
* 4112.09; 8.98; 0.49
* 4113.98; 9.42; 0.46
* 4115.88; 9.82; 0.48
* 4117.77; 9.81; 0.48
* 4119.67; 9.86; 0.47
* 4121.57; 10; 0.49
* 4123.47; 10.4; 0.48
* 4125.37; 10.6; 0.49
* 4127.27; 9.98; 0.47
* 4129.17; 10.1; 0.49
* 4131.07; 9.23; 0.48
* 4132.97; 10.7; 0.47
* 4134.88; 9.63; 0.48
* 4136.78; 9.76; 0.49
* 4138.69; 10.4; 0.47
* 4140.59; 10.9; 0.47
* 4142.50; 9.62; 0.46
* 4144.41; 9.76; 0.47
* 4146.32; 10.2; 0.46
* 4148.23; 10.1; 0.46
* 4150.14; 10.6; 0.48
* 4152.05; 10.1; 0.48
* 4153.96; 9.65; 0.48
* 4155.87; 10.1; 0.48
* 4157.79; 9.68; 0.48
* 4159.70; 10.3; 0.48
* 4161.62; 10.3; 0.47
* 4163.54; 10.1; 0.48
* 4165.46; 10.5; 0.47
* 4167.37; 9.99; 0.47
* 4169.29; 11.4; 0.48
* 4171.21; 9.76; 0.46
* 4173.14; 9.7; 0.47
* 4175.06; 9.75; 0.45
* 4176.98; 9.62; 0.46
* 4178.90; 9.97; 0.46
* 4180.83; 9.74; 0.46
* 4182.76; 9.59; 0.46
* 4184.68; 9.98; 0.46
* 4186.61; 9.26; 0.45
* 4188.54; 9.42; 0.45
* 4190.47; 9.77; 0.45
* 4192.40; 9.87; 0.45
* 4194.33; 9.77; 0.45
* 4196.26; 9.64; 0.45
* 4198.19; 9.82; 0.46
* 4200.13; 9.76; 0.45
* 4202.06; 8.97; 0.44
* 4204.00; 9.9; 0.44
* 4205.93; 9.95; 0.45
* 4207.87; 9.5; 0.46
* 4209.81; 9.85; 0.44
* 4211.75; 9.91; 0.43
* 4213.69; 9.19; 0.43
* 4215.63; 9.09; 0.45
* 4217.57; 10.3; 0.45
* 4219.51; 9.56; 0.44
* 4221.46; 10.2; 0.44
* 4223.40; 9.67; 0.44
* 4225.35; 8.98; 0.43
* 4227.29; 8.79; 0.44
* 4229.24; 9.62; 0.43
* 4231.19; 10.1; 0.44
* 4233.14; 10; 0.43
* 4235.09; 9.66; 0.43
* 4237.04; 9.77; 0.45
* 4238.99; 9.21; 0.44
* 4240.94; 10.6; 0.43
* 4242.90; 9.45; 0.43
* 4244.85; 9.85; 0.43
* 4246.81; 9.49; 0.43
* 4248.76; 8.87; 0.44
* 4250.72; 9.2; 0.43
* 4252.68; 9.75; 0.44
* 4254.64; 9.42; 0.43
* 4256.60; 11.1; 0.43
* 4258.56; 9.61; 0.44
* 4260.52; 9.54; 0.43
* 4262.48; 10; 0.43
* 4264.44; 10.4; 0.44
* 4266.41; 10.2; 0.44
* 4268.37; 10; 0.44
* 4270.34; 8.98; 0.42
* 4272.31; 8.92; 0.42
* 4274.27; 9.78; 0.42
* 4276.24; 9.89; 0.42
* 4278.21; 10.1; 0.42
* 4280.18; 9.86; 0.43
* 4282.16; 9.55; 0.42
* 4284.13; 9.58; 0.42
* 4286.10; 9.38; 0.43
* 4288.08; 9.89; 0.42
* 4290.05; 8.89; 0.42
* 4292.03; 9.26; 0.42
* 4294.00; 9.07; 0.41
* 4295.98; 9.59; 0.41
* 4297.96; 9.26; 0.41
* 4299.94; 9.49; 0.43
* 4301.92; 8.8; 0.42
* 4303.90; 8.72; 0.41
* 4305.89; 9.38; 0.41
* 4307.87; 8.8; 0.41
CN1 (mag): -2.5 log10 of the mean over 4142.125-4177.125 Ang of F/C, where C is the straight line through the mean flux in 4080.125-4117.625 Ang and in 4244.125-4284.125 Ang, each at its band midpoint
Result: -0.08 mag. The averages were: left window 9.11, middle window 10.1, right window 9.72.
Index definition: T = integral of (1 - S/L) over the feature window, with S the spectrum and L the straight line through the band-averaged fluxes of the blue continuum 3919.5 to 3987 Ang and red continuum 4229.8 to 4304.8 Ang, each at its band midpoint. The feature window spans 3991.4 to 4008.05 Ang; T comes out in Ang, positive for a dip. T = -4.1 Ang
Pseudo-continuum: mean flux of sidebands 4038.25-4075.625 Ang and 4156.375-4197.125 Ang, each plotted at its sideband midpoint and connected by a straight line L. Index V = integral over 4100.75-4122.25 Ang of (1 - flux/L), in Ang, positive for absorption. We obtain 2.0 Ang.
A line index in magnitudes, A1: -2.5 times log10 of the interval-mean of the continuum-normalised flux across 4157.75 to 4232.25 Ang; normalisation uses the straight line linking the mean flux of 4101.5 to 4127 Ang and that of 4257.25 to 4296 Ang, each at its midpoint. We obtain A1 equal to -0.03 mag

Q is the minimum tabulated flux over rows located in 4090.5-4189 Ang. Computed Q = 5.37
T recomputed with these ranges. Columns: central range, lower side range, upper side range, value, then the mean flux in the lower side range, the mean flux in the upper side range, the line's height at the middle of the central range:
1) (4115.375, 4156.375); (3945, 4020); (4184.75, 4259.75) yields -2.7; 9.03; 9.66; 9.43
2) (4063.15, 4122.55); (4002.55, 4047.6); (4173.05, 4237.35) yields 2.9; 9.97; 9.67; 9.85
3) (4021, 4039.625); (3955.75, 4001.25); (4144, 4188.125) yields -1.9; 8.49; 10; 8.91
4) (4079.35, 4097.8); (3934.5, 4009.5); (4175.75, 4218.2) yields -1.1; 8.62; 9.67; 9.17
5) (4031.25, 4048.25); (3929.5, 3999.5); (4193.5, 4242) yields -2.3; 8.08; 9.67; 8.56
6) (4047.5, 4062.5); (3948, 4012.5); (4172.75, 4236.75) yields -1.8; 8.86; 9.66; 9.13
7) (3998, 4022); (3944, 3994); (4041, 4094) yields -2.7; 8.46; 9.92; 9.07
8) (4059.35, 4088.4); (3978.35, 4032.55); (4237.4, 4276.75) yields 0.4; 10.1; 9.71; 9.98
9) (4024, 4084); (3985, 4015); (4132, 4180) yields 1.9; 10.3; 10.1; 10.2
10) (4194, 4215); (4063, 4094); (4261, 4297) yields 0.1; 9.81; 9.63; 9.7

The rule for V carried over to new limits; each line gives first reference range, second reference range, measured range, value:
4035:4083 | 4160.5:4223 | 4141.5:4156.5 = -0.3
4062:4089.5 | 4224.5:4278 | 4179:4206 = 0.1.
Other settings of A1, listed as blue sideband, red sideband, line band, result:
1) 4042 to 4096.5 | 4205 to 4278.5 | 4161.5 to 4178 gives -0.04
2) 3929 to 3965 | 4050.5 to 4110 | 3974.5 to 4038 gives -0.17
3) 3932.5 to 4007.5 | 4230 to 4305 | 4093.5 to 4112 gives 0.06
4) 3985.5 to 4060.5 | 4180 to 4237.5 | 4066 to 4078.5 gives 0.02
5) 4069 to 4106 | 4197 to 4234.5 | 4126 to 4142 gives -0.09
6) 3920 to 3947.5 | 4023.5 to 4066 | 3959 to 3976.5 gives 0.30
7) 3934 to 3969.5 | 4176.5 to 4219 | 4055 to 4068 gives -0.17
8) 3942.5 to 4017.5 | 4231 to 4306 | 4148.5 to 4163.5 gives -0.08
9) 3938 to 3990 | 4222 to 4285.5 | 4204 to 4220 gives -0.02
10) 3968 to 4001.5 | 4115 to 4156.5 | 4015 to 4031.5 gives -0.10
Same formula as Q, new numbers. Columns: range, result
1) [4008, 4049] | 8.7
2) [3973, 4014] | 7.74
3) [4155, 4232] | 8.79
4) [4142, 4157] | 9.62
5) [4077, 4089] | 9.12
